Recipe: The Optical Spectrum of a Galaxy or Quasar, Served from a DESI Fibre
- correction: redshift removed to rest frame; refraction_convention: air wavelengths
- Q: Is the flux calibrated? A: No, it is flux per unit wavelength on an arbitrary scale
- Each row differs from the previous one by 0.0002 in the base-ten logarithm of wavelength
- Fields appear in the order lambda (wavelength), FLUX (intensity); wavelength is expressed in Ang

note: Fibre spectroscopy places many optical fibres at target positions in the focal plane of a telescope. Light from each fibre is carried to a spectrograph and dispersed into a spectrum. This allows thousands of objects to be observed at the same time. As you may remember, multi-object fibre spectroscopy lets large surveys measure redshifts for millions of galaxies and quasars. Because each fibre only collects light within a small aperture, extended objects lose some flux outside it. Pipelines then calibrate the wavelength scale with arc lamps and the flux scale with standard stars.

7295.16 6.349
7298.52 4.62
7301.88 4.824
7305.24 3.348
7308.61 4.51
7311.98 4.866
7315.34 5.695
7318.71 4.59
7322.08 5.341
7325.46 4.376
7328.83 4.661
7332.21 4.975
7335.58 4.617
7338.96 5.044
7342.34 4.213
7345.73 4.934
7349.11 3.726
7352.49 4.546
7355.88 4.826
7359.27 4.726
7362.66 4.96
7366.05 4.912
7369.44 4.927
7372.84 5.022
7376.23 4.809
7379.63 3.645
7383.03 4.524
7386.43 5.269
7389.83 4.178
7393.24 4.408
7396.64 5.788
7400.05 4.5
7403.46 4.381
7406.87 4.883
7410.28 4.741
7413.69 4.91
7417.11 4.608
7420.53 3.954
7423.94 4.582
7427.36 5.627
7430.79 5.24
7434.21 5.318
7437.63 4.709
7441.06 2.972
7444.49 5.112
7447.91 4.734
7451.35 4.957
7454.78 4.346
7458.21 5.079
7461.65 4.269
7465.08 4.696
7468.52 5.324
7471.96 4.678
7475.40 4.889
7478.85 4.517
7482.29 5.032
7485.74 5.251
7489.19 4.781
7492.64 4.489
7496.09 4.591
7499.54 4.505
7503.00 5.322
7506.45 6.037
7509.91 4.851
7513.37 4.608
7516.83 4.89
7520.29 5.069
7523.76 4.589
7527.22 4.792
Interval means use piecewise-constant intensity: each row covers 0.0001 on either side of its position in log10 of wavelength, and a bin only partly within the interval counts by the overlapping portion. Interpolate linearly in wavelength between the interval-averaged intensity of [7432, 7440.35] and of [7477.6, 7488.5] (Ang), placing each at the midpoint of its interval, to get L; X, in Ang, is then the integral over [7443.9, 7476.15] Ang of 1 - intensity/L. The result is 0.4 Ang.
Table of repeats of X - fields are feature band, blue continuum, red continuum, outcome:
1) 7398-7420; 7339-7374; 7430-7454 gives 0.2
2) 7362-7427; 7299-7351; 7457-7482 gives 0.2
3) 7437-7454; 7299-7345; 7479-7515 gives 1.4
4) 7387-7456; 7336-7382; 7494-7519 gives 1.0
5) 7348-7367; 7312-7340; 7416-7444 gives 0.8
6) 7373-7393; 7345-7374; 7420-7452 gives 0.9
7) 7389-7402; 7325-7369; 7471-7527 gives 0.0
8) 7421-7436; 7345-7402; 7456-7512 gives -0.9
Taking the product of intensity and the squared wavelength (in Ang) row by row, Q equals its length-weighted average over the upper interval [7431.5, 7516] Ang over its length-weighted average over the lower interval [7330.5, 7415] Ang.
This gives 1.1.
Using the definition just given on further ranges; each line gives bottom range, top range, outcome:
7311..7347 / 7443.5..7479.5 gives 1.02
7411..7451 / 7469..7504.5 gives 1.04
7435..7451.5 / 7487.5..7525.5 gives 1.10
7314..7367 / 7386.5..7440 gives 1.03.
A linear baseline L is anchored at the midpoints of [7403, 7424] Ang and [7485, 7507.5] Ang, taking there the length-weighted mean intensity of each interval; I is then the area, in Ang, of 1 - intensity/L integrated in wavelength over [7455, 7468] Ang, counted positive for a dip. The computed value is 0.3 Ang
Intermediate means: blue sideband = 4.59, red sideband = 4.95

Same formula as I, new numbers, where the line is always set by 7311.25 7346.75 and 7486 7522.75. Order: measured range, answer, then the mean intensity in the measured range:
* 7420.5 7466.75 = 1.7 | 4.71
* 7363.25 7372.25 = -0.1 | 4.94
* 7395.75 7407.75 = 0.1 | 4.83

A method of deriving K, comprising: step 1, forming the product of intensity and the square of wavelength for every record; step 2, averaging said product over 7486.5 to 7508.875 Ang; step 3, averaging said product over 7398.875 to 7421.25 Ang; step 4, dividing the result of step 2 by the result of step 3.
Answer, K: 1.1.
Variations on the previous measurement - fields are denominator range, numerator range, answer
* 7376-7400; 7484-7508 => 1.11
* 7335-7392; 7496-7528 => 1.11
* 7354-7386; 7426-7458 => 1.03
